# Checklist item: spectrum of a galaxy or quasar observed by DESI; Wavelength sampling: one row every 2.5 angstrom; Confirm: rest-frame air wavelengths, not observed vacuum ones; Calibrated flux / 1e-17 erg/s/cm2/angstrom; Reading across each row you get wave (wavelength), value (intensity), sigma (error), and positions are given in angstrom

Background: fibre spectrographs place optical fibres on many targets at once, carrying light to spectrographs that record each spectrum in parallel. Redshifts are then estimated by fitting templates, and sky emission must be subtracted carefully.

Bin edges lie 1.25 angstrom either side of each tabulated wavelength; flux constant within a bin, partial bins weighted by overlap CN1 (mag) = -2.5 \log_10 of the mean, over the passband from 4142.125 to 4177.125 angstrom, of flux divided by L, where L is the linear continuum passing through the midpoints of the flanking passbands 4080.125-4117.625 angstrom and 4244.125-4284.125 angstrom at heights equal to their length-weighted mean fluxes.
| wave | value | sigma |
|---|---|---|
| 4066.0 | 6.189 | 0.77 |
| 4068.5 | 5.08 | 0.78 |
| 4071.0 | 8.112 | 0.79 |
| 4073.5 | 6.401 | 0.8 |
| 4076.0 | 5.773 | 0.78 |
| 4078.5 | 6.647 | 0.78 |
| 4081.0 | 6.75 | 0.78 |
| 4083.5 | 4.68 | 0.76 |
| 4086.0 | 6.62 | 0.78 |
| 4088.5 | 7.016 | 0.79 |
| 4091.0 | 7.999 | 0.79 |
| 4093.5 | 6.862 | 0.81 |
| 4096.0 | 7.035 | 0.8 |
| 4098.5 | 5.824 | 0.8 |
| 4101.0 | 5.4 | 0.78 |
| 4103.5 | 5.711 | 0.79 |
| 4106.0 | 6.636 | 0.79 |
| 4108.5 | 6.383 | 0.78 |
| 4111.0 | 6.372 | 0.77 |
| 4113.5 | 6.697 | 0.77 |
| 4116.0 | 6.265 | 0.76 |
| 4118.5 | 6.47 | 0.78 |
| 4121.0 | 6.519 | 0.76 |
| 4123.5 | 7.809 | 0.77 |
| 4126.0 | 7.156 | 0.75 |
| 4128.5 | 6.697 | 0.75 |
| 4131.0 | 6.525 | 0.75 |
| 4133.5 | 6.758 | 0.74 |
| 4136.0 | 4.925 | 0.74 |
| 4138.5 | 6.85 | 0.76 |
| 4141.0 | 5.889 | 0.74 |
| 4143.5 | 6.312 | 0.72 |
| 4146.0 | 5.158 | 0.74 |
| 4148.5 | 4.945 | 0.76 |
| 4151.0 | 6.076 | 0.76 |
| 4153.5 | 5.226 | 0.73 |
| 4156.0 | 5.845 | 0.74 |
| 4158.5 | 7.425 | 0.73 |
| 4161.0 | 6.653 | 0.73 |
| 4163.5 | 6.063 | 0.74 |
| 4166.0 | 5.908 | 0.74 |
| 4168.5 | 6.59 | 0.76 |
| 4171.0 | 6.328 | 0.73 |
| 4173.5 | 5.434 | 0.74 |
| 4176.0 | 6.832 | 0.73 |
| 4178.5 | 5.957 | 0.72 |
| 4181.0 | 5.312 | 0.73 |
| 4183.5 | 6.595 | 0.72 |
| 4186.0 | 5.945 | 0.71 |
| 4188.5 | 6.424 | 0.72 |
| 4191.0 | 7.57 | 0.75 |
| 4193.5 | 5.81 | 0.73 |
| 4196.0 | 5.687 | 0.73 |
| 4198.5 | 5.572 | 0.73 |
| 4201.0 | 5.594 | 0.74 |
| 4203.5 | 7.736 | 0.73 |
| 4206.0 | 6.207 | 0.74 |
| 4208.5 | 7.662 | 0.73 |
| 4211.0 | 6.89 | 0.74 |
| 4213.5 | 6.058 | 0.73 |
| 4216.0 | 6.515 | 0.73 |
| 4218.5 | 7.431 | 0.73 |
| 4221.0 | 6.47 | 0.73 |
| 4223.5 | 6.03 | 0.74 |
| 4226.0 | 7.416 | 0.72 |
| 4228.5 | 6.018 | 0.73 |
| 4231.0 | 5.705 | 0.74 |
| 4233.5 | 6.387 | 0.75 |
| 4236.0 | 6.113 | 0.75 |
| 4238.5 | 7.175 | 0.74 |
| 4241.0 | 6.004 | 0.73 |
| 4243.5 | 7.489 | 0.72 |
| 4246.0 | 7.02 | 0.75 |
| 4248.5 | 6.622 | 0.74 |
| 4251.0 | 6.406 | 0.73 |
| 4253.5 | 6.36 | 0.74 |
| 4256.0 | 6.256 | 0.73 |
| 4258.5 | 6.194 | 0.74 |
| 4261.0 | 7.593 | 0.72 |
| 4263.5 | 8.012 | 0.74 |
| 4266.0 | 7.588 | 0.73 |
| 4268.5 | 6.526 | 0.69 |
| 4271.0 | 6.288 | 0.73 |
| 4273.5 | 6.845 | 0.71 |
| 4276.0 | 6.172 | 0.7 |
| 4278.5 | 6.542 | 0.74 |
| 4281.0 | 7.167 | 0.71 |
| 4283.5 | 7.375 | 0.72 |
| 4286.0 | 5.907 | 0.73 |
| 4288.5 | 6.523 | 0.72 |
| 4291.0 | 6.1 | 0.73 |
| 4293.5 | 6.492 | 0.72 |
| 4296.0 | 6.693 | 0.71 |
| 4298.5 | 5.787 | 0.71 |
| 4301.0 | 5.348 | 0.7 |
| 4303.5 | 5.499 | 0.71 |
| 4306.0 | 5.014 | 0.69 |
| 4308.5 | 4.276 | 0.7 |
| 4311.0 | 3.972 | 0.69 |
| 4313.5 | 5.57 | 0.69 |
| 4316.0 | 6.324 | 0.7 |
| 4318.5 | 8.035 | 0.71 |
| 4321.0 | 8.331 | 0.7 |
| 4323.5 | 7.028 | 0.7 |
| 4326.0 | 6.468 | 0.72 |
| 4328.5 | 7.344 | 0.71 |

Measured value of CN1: 0.09 mag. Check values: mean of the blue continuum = 6.41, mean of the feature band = 6.05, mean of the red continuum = 6.81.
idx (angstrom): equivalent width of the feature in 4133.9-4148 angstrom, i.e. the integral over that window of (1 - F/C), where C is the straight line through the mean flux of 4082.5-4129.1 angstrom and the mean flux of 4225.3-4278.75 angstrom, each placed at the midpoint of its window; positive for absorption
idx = 1.6 angstrom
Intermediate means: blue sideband 6.54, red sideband 6.66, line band 5.84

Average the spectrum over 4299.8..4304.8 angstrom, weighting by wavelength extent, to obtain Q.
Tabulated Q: 5.42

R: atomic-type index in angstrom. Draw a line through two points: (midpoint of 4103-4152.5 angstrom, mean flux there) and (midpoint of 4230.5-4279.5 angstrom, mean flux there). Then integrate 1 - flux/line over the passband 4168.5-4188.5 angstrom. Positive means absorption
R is 1.1 angstrom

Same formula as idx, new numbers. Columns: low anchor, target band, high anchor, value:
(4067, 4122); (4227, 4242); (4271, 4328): 0.1 angstrom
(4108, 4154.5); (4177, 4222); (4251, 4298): 0.4 angstrom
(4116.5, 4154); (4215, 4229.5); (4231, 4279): -0.2 angstrom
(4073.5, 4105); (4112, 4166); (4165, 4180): -0.4 angstrom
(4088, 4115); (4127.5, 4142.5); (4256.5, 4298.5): 0.7 angstrom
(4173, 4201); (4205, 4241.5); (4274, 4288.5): -1.4 angstrom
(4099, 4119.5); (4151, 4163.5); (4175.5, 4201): -0.2 angstrom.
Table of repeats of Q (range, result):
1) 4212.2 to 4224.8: 6.51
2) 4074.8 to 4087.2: 6.09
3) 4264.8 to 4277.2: 6.68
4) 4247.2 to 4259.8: 6.38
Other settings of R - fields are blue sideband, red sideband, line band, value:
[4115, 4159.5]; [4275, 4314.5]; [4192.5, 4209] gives -0.4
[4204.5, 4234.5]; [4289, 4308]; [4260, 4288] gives -3.9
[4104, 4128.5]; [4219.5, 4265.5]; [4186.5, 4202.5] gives 1.3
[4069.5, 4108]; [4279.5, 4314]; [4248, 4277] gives -3.9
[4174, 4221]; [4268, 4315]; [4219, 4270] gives -3.9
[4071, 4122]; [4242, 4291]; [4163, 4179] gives 1.0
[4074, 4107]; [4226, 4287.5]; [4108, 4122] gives -0.1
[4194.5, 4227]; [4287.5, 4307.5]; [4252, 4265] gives -1.5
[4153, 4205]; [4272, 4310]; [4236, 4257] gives -1.7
